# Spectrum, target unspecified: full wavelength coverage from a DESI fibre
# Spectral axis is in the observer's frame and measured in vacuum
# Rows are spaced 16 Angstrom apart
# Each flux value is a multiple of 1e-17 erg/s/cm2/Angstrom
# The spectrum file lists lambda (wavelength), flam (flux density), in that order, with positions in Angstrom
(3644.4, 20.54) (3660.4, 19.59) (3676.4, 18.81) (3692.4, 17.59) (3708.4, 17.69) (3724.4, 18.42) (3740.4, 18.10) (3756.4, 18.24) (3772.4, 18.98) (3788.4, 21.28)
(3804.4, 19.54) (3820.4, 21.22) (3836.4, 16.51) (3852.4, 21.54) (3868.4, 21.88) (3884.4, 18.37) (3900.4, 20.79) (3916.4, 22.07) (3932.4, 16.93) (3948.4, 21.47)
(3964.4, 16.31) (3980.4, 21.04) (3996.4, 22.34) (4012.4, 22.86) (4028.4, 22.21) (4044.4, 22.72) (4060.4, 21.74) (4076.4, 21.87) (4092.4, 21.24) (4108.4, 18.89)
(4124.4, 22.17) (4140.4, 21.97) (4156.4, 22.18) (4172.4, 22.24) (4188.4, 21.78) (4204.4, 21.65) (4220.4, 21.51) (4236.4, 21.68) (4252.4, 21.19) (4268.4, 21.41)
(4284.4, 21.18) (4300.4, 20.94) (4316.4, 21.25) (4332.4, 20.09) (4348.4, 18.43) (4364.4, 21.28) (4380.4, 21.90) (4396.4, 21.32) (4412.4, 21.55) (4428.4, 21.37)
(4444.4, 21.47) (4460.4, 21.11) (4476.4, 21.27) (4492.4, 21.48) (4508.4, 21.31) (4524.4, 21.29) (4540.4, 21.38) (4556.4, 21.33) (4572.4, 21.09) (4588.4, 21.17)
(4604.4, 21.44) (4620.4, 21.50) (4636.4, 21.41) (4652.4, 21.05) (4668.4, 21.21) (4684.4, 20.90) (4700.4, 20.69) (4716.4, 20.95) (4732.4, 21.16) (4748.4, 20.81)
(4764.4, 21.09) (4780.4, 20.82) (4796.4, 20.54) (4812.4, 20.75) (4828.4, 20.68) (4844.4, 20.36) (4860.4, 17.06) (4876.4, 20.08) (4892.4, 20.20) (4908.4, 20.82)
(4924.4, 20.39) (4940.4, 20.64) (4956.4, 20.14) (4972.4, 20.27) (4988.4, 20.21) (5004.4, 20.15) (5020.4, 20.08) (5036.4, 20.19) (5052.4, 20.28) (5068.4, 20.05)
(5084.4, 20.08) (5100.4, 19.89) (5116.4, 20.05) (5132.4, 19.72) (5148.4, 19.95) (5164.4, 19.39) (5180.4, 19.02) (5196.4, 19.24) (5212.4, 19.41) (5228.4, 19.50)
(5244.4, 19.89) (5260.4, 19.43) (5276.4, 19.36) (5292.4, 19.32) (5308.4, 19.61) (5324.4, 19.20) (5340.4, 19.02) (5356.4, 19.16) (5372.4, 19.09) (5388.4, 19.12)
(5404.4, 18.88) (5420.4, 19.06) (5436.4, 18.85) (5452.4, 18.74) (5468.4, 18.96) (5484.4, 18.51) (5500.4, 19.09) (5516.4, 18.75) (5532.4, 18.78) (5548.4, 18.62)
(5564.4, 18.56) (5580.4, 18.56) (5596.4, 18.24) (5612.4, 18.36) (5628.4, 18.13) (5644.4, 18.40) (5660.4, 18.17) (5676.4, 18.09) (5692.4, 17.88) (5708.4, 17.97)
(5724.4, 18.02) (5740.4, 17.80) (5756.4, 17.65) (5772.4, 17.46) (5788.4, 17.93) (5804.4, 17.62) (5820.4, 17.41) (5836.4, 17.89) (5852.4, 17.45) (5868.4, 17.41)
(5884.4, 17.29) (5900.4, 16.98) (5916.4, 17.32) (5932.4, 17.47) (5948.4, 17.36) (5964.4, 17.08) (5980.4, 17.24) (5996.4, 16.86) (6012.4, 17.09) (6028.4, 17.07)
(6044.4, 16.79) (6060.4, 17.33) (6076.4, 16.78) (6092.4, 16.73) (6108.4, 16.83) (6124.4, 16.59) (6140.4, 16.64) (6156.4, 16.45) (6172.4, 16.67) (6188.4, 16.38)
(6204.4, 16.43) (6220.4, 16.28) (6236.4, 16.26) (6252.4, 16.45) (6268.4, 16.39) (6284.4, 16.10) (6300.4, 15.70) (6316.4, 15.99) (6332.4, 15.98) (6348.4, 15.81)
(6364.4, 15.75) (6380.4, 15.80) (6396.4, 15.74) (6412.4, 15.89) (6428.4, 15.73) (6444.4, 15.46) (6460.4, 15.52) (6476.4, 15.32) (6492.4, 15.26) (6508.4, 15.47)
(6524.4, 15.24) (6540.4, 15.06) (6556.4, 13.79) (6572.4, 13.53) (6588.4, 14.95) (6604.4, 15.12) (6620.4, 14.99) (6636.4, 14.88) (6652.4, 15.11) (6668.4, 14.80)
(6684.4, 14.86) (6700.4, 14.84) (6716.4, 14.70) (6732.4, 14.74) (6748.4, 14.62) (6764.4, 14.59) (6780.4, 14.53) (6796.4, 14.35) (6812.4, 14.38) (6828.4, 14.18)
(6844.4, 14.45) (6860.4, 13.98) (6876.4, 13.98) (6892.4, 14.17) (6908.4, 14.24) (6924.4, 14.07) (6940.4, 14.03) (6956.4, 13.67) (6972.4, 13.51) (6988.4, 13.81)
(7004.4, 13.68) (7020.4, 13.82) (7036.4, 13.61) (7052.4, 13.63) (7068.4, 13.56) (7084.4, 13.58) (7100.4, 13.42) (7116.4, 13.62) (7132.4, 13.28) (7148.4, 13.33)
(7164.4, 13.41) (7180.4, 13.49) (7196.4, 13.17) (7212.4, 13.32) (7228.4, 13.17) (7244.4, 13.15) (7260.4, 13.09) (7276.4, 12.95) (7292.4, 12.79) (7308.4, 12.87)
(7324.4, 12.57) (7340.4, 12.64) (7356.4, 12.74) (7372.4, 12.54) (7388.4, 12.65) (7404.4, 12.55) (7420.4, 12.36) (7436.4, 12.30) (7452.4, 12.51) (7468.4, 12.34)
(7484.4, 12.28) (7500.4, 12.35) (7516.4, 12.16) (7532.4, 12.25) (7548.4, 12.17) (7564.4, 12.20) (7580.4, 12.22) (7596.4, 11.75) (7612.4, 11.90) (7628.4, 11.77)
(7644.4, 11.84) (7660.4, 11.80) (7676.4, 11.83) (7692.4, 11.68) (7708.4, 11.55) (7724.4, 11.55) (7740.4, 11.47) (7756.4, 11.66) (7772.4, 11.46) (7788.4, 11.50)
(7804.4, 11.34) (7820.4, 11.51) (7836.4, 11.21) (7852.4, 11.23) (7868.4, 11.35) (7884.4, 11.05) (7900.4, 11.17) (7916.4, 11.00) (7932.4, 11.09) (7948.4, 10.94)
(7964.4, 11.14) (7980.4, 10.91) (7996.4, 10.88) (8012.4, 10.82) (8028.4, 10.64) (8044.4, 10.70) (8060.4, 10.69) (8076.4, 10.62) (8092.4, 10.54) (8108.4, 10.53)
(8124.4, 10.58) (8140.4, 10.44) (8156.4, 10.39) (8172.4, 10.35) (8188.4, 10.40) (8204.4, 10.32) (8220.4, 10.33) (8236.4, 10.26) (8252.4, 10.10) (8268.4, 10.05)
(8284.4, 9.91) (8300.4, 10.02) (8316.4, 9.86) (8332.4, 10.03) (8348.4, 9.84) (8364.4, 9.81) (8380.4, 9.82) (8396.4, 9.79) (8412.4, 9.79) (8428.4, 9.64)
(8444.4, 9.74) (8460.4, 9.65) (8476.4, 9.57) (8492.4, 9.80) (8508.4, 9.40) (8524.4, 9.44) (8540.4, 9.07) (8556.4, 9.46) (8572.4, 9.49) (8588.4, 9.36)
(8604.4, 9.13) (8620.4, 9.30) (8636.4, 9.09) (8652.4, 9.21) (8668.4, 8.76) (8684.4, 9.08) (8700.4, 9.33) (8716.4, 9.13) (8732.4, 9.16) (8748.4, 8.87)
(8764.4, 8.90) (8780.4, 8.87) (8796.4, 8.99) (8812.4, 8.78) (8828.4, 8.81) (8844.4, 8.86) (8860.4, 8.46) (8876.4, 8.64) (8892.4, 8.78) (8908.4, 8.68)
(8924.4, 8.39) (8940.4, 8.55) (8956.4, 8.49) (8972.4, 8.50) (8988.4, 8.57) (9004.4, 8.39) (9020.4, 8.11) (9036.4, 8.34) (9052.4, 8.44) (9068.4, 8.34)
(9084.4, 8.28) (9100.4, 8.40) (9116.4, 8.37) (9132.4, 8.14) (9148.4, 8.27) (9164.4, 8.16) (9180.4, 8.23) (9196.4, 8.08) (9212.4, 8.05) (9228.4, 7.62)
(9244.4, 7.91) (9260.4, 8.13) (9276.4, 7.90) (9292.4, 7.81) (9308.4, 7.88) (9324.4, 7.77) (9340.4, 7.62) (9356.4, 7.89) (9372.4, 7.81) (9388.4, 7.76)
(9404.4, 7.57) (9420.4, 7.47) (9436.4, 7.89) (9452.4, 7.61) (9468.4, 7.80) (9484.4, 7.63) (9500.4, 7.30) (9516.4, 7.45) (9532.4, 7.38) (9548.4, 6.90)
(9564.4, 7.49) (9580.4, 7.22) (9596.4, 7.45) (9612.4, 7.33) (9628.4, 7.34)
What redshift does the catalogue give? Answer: 0.00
